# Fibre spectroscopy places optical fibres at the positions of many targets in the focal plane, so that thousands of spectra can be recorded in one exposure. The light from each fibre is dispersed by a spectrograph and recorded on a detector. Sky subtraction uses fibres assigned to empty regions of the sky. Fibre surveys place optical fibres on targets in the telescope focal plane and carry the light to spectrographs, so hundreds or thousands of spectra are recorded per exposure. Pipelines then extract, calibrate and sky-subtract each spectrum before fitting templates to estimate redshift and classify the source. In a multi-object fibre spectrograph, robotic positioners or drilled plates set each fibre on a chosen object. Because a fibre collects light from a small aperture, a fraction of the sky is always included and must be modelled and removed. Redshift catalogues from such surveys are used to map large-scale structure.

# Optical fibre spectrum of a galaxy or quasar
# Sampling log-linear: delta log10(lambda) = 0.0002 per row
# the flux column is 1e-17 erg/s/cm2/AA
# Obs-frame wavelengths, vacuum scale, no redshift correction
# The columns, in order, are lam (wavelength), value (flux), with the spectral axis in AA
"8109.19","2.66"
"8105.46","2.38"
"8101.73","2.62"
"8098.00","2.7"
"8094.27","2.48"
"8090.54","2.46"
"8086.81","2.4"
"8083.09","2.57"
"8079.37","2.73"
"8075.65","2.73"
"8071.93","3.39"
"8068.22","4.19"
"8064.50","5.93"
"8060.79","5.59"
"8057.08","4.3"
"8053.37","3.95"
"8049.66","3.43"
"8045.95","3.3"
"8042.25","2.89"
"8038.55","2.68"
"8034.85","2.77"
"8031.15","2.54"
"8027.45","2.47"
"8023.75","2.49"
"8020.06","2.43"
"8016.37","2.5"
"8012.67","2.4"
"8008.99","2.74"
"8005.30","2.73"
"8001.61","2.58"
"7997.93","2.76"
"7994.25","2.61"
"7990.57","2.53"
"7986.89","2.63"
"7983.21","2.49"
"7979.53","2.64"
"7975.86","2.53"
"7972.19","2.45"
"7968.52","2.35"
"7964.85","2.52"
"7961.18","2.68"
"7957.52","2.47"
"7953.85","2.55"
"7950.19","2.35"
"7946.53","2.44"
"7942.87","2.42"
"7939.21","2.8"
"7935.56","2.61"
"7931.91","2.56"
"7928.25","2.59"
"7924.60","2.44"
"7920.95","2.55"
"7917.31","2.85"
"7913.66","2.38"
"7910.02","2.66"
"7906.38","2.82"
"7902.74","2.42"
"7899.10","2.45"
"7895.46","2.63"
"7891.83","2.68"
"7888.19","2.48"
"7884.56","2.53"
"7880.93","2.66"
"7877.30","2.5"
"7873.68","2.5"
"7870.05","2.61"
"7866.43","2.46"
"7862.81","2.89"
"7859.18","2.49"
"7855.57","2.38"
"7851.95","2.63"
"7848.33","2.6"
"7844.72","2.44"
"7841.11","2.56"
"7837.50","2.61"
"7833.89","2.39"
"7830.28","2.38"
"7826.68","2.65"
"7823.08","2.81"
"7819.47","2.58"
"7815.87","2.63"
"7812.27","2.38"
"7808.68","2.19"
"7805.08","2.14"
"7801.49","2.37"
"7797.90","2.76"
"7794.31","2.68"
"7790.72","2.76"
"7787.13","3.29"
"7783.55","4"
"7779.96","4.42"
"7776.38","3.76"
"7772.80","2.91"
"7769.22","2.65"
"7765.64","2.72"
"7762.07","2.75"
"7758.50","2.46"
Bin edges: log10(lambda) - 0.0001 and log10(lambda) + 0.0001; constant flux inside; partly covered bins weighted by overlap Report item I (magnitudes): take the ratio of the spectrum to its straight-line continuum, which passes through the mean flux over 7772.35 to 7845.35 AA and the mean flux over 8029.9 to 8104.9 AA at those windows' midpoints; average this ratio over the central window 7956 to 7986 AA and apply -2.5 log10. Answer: 0.22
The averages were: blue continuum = 2.8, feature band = 2.52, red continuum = 3.27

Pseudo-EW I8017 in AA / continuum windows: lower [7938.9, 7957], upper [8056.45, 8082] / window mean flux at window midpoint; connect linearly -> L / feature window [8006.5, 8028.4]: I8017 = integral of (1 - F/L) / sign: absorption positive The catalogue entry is 5.7 AA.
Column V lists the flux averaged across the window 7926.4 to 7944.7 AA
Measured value 2.6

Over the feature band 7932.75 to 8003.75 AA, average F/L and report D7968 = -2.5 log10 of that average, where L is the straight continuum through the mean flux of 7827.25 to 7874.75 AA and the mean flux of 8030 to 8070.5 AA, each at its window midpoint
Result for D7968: 0.27 mag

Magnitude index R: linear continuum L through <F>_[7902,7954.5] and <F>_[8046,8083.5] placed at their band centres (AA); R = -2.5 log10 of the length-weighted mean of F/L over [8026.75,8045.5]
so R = 0.31 mag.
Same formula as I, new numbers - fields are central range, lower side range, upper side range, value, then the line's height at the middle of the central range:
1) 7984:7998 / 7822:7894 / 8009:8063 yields 0.15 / 2.99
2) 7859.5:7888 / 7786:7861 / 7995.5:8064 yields 0.04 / 2.68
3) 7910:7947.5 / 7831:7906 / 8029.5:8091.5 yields 0.10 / 2.82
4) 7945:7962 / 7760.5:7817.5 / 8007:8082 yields 0.25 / 3.14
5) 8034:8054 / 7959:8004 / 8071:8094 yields -0.19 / 2.63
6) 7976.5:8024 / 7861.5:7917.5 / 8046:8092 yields 0.24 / 3.23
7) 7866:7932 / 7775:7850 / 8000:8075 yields 0.15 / 2.96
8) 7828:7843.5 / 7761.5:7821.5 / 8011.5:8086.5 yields 0.18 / 2.95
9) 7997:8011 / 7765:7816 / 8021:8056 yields 0.10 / 2.96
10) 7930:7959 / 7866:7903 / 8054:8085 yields 0.18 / 2.99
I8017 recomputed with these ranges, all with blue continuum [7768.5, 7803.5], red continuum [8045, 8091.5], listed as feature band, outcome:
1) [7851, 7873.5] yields 5.0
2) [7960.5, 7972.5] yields 3.4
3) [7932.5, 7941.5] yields 2.0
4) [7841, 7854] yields 2.9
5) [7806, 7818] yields 3.1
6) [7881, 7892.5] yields 2.7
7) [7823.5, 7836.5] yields 2.9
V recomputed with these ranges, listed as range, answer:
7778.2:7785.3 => 4.21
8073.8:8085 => 2.68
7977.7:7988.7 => 2.58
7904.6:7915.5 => 2.62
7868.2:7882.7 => 2.57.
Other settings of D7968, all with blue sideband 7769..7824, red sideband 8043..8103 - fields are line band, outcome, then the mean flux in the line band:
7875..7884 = 0.189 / 2.57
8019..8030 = 0.324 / 2.47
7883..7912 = 0.195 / 2.58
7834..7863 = 0.178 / 2.55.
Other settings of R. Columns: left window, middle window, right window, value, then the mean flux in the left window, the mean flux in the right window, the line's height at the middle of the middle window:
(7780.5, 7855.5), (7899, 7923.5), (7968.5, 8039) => 0.01 mag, 2.67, 2.57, 2.62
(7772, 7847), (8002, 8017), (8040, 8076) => 0.40 mag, 2.79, 4.01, 3.77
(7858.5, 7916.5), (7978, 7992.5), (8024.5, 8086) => 0.19 mag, 2.58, 3.43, 3.08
